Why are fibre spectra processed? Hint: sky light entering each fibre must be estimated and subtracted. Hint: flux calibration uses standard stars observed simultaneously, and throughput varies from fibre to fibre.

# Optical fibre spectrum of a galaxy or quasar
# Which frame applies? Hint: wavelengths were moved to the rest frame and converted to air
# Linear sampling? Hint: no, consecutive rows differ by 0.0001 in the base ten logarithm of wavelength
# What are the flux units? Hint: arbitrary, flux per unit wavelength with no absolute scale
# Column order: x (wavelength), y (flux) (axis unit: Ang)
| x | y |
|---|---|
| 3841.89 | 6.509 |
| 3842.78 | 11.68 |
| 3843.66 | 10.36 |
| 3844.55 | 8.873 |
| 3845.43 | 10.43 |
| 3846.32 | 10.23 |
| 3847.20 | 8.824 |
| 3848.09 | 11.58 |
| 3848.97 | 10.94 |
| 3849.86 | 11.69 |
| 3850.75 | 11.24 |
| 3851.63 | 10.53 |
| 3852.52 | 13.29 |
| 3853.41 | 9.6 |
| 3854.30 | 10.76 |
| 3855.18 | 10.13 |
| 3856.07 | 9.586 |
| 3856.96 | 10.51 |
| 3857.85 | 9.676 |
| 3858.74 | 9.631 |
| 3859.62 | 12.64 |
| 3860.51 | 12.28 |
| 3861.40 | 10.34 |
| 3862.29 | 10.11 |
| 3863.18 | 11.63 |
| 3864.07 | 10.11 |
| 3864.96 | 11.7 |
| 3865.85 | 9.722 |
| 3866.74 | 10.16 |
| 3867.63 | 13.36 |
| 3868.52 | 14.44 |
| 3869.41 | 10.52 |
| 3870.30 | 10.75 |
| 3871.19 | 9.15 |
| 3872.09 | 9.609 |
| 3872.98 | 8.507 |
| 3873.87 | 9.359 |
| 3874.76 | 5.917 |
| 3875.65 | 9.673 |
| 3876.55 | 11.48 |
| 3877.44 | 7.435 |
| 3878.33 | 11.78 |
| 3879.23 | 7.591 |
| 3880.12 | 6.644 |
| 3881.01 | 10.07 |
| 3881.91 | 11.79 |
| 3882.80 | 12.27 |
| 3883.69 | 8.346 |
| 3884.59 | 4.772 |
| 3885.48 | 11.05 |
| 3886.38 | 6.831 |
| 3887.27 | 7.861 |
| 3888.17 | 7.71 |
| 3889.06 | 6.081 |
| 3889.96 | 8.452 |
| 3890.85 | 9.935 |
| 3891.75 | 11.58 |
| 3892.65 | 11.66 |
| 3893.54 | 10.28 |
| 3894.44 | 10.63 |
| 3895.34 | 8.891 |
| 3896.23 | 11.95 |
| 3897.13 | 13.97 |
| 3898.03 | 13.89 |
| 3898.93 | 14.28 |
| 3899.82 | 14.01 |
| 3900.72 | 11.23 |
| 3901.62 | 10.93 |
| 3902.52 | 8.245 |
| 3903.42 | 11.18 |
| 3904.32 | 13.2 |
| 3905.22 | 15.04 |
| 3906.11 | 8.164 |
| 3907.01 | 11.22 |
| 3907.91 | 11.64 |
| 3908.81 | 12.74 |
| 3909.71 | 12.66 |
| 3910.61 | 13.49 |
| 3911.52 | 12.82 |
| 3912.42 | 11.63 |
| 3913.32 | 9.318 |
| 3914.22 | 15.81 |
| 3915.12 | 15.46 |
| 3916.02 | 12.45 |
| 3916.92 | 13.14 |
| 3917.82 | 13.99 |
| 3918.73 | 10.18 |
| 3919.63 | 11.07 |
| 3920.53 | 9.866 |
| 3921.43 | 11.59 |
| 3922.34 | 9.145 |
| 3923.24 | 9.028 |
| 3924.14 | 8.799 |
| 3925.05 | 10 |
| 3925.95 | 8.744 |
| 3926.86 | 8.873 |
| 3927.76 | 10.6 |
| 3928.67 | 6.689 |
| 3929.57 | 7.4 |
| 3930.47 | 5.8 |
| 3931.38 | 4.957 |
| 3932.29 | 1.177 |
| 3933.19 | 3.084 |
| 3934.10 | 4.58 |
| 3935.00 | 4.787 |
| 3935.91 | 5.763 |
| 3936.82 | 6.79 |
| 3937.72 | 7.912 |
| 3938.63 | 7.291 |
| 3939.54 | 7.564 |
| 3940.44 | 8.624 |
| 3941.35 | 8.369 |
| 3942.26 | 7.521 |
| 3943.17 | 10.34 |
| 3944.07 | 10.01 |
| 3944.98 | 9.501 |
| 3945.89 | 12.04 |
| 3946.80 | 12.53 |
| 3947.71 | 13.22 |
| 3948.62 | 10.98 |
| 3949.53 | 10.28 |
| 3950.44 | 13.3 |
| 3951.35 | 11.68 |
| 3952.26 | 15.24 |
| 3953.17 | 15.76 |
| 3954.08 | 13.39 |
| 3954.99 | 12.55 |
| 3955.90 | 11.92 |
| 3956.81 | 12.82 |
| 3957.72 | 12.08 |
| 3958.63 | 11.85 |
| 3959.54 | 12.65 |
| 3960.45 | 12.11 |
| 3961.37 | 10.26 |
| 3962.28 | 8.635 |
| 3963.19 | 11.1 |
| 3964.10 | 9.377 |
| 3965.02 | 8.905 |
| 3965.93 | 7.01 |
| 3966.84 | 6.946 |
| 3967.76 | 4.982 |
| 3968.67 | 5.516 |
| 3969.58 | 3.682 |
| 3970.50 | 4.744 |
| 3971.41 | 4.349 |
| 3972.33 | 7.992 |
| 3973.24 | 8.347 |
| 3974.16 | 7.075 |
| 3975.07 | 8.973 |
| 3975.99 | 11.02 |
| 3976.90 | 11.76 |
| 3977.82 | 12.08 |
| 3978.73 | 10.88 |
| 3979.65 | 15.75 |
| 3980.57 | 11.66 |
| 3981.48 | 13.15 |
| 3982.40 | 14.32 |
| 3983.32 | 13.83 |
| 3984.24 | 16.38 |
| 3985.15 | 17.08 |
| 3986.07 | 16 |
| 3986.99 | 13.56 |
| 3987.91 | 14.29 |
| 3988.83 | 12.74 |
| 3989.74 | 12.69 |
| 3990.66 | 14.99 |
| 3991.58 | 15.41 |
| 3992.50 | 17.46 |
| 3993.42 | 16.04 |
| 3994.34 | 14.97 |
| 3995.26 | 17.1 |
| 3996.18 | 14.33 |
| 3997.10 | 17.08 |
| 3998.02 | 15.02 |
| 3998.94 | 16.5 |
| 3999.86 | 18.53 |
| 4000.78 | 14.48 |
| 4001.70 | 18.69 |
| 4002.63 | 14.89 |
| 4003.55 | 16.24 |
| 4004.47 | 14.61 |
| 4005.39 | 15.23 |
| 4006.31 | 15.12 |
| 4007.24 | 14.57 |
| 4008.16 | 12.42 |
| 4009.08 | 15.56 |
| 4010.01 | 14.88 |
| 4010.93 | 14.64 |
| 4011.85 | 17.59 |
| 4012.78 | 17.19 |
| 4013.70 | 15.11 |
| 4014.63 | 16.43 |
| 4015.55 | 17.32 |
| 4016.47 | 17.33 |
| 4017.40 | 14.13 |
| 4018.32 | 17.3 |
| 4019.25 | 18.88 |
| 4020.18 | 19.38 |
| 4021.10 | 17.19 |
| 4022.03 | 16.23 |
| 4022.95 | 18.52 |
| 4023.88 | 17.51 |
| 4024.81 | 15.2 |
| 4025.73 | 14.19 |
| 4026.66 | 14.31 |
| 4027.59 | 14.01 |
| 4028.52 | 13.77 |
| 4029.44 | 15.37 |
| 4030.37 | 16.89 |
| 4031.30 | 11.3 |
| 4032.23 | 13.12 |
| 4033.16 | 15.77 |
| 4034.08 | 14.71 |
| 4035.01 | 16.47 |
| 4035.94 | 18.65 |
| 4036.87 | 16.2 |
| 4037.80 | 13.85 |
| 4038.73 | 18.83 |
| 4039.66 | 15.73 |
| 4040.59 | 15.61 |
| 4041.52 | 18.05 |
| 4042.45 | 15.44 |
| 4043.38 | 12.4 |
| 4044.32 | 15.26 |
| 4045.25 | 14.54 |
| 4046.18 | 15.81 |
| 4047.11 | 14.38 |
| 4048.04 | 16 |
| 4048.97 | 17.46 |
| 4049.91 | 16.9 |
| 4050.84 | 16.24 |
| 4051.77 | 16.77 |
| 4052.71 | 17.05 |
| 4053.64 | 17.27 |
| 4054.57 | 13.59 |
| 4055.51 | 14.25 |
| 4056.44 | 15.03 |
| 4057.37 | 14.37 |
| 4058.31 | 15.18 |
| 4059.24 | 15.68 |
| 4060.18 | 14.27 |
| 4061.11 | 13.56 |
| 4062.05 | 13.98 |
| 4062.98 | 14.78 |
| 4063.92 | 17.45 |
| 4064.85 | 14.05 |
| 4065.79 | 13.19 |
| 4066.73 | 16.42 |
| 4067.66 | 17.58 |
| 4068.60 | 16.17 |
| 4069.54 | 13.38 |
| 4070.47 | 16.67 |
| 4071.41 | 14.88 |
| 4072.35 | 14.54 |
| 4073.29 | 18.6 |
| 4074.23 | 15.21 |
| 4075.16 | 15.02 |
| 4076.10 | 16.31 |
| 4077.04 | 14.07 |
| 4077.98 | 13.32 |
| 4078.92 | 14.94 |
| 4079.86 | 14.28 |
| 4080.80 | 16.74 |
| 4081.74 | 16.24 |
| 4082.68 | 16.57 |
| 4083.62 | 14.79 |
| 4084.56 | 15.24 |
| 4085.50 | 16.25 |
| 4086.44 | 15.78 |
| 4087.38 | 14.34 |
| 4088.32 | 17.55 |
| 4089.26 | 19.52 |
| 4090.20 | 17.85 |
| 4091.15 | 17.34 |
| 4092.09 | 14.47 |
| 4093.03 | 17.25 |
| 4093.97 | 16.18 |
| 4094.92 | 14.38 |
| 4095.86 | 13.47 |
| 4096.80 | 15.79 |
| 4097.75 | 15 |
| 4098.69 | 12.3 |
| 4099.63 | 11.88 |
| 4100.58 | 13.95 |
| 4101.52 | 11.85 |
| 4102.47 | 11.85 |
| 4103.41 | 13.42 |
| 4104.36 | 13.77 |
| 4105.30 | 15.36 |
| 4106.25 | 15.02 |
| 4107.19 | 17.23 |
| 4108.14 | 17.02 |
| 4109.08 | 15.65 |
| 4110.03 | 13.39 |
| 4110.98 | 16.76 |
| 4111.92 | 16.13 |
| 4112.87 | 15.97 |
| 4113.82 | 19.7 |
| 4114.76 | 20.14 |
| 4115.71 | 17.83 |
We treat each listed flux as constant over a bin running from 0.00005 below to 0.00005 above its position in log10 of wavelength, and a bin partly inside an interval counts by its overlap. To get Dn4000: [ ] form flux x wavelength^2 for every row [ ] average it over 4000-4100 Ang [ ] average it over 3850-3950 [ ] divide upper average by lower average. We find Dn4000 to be 1.7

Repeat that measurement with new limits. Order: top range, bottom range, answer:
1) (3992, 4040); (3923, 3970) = 1.80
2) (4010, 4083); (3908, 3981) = 1.68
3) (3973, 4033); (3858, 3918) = 1.46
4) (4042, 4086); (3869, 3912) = 1.62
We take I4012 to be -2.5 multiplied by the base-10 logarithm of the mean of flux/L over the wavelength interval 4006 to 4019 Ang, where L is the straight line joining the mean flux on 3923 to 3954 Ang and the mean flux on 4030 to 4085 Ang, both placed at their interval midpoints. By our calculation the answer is -0.21 mag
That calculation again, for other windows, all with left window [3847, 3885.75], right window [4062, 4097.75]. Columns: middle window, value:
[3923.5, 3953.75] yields 0.347 mag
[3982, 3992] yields -0.105 mag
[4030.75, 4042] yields -0.082 mag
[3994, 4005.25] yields -0.176 mag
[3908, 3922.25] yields -0.075 mag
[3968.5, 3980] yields 0.445 mag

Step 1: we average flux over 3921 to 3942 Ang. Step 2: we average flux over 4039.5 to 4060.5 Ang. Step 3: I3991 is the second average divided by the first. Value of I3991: 2.13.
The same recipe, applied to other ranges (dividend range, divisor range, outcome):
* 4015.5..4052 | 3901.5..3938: 1.63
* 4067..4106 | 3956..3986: 1.47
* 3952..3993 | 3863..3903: 1.13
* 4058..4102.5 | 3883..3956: 1.50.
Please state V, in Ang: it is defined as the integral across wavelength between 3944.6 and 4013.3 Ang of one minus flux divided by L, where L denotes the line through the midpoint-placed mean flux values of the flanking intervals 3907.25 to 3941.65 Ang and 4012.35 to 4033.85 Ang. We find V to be 1.6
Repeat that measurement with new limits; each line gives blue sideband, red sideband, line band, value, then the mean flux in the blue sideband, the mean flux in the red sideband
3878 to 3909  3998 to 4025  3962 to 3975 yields 6.5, 10.4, 16.3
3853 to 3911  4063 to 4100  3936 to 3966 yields 3.7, 10.5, 15.5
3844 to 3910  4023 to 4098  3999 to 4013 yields -1.6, 10.5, 15.5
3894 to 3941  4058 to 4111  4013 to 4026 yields -3.6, 10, 15.2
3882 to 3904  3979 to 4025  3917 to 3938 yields 7.0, 10.3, 15.7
